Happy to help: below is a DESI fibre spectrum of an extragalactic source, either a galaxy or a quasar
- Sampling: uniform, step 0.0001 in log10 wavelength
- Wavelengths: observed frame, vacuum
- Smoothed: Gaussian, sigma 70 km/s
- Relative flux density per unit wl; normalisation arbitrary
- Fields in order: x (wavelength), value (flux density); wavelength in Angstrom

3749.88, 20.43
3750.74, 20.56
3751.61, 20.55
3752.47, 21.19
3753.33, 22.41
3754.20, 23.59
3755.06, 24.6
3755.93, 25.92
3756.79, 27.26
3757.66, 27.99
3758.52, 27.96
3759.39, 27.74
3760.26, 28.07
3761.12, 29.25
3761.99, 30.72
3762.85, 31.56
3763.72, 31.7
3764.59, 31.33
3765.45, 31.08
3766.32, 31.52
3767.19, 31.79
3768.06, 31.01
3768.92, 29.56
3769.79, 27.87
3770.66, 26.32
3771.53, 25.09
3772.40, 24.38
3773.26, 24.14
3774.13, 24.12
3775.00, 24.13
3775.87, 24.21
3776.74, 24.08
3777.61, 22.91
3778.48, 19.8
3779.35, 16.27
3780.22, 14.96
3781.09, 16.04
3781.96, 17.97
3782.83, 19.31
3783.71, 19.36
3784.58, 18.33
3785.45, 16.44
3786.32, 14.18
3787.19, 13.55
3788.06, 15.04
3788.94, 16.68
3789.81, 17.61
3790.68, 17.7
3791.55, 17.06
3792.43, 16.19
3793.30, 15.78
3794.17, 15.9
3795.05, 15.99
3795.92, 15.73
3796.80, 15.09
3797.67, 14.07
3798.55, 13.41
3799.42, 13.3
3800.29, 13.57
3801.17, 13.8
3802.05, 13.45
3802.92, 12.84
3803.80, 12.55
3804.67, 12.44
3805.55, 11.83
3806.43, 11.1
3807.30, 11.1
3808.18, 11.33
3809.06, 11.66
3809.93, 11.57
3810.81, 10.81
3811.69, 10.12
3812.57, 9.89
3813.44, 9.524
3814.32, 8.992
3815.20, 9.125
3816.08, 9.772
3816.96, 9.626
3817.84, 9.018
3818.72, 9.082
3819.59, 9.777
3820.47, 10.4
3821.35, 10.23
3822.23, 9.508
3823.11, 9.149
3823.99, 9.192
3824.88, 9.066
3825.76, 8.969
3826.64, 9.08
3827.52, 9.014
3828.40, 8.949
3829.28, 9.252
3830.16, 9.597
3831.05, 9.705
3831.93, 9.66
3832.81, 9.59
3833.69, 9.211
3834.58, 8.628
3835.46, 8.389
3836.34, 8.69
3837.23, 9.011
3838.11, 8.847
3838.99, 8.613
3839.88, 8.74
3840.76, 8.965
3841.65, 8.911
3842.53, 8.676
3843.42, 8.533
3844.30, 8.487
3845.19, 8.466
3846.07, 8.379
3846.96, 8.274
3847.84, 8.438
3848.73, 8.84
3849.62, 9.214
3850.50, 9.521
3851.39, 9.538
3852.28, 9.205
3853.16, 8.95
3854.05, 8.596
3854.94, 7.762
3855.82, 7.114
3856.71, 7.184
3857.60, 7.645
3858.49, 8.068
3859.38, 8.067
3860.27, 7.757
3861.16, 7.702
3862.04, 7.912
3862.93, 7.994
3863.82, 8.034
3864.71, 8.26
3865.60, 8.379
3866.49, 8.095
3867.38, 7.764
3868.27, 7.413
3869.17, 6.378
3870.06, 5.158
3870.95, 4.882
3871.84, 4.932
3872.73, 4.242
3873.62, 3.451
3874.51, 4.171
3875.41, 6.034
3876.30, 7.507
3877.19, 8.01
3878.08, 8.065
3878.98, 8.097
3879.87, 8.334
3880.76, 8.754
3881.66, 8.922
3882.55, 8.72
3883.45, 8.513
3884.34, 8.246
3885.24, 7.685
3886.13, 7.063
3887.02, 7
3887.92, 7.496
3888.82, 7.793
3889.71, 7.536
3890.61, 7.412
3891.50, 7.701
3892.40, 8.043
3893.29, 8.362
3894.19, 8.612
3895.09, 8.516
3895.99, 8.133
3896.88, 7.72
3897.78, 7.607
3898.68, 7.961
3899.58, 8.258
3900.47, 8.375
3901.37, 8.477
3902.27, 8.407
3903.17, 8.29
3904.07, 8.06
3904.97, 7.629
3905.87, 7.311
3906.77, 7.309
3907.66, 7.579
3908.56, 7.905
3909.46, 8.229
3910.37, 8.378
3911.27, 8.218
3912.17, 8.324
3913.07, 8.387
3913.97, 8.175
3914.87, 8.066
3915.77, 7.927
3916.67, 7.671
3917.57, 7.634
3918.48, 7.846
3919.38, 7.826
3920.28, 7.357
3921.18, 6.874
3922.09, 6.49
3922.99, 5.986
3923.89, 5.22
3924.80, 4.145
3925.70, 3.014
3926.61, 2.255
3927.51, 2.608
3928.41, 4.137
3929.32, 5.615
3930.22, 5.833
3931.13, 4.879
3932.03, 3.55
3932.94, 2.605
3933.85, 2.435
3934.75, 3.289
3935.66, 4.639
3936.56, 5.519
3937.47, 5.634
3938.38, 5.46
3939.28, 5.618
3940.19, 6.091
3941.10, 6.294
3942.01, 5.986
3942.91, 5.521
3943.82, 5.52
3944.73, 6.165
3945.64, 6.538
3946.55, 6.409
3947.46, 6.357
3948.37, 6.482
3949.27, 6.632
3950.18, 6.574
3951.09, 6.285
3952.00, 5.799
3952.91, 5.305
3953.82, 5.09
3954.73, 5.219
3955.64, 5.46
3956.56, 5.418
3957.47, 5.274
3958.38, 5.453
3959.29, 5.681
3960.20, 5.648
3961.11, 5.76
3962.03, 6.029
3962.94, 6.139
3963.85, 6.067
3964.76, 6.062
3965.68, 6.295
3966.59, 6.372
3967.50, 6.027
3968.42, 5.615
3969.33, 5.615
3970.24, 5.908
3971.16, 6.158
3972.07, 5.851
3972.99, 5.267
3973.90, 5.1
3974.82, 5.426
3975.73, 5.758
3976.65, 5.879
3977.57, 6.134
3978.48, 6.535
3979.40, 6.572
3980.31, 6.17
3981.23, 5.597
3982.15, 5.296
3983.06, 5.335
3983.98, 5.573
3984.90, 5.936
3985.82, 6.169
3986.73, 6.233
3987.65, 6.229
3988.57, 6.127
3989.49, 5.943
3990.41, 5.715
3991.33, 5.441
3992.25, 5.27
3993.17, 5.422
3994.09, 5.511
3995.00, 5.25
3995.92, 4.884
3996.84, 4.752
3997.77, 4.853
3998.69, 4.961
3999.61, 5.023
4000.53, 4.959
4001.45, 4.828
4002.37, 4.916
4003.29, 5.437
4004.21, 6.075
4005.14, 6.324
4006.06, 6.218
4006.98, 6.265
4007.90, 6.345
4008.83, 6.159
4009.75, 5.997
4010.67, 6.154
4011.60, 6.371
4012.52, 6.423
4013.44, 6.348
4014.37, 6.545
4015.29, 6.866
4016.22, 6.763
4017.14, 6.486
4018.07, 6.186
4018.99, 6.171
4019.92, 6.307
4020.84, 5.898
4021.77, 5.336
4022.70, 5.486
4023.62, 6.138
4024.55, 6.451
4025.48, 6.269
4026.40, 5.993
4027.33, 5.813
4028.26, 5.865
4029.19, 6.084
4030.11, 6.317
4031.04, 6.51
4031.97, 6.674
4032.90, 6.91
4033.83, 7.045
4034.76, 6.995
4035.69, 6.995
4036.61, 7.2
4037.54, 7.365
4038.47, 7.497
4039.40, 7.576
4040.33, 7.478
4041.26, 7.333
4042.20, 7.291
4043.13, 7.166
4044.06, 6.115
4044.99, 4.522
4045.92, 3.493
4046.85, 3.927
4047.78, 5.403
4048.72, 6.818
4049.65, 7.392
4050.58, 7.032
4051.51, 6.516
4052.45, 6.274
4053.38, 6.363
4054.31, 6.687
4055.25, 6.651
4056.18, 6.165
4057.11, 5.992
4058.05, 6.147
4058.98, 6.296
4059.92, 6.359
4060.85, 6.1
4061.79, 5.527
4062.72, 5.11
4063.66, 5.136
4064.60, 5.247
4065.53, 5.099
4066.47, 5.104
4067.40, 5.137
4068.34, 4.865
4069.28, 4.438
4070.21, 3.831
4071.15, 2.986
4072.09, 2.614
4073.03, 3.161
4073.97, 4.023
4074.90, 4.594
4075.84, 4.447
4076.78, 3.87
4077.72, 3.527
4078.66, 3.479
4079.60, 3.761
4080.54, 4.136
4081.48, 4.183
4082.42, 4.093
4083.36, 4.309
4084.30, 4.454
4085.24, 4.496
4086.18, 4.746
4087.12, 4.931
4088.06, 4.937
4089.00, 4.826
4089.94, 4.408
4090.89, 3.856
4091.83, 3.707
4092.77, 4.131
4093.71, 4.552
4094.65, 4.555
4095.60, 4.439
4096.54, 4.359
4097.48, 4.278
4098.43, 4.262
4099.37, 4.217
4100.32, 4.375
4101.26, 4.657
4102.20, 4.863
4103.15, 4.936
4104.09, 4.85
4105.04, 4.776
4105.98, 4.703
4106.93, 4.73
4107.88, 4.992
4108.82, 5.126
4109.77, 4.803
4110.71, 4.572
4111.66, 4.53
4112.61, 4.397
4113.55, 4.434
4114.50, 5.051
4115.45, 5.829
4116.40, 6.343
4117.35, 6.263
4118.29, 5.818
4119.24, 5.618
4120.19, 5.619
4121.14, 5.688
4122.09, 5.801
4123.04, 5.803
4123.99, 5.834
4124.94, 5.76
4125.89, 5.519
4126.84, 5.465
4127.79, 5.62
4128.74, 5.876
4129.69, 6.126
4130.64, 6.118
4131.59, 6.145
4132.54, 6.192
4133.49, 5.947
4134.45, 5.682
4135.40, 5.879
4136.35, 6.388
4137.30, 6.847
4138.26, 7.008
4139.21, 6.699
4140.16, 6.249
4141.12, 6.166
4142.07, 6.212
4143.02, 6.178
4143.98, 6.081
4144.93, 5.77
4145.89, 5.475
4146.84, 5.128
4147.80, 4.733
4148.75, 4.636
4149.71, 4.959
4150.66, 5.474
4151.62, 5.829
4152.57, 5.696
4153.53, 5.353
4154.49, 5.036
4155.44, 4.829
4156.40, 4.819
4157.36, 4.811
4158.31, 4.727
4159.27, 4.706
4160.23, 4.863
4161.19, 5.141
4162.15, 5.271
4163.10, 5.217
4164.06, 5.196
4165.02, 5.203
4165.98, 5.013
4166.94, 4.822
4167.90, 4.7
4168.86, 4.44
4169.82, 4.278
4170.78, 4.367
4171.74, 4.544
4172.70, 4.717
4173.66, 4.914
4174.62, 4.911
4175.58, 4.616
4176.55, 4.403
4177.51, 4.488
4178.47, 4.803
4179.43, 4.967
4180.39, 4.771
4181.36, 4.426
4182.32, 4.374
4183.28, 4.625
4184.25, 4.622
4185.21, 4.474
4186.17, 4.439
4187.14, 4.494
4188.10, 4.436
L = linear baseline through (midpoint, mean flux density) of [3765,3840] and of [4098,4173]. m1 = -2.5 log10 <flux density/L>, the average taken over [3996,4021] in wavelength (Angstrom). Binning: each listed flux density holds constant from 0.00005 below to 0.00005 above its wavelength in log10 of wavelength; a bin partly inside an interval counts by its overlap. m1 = 0.449 mag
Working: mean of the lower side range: 14.8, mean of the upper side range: 5.33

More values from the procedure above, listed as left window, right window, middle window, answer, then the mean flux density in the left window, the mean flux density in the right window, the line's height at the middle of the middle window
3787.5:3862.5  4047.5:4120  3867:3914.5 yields 0.20 mag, 10.5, 4.93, 9.09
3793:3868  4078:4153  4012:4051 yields 0.03 mag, 9.89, 5.18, 6.57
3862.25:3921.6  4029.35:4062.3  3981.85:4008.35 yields 0.22 mag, 7.6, 6.46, 6.83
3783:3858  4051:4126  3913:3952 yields 0.43 mag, 11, 4.91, 8.48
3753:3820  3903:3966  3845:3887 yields 0.48 mag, 18.8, 6.06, 12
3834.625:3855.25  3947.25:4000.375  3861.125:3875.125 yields 0.25 mag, 8.75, 5.73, 8.2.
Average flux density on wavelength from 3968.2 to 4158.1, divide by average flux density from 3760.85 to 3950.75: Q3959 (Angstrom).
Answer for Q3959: 0.52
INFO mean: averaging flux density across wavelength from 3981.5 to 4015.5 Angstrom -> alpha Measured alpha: 5.73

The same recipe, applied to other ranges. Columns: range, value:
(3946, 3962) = 5.82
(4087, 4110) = 4.56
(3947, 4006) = 5.71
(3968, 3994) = 5.79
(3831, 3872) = 8.23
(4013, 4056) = 6.4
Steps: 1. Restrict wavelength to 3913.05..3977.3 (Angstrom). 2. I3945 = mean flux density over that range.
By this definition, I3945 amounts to 5.72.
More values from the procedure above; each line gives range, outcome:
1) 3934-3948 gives 5.6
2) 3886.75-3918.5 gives 7.96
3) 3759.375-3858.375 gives 14.5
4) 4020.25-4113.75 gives 5.28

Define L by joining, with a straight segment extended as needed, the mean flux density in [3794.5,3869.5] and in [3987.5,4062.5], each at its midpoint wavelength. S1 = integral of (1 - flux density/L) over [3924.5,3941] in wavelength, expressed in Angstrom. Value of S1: 7.3 Angstrom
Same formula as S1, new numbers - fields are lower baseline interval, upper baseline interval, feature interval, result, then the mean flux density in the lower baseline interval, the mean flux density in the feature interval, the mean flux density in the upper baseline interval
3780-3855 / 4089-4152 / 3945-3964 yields 6.1 Angstrom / 11.4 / 5.89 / 5.32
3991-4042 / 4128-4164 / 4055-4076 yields 3.4 Angstrom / 6.13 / 4.99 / 5.62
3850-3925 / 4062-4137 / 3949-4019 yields 5.9 Angstrom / 7.61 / 5.81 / 4.86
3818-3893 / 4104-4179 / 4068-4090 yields 6.8 Angstrom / 8.17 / 4.12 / 5.34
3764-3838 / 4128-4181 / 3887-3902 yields 5.5 Angstrom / 15.2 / 7.97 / 5.33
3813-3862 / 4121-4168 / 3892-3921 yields 0.5 Angstrom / 8.88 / 8.01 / 5.58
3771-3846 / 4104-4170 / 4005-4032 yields 6.5 Angstrom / 13.1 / 6.22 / 5.43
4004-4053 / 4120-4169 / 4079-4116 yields 8.4 Angstrom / 6.36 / 4.55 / 5.56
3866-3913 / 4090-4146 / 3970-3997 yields 3.7 Angstrom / 7.53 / 5.72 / 5.35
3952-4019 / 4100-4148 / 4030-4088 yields 1.8 Angstrom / 5.79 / 5.5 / 5.57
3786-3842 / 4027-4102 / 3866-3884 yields 5.5 Angstrom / 11.4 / 6.88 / 5.31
